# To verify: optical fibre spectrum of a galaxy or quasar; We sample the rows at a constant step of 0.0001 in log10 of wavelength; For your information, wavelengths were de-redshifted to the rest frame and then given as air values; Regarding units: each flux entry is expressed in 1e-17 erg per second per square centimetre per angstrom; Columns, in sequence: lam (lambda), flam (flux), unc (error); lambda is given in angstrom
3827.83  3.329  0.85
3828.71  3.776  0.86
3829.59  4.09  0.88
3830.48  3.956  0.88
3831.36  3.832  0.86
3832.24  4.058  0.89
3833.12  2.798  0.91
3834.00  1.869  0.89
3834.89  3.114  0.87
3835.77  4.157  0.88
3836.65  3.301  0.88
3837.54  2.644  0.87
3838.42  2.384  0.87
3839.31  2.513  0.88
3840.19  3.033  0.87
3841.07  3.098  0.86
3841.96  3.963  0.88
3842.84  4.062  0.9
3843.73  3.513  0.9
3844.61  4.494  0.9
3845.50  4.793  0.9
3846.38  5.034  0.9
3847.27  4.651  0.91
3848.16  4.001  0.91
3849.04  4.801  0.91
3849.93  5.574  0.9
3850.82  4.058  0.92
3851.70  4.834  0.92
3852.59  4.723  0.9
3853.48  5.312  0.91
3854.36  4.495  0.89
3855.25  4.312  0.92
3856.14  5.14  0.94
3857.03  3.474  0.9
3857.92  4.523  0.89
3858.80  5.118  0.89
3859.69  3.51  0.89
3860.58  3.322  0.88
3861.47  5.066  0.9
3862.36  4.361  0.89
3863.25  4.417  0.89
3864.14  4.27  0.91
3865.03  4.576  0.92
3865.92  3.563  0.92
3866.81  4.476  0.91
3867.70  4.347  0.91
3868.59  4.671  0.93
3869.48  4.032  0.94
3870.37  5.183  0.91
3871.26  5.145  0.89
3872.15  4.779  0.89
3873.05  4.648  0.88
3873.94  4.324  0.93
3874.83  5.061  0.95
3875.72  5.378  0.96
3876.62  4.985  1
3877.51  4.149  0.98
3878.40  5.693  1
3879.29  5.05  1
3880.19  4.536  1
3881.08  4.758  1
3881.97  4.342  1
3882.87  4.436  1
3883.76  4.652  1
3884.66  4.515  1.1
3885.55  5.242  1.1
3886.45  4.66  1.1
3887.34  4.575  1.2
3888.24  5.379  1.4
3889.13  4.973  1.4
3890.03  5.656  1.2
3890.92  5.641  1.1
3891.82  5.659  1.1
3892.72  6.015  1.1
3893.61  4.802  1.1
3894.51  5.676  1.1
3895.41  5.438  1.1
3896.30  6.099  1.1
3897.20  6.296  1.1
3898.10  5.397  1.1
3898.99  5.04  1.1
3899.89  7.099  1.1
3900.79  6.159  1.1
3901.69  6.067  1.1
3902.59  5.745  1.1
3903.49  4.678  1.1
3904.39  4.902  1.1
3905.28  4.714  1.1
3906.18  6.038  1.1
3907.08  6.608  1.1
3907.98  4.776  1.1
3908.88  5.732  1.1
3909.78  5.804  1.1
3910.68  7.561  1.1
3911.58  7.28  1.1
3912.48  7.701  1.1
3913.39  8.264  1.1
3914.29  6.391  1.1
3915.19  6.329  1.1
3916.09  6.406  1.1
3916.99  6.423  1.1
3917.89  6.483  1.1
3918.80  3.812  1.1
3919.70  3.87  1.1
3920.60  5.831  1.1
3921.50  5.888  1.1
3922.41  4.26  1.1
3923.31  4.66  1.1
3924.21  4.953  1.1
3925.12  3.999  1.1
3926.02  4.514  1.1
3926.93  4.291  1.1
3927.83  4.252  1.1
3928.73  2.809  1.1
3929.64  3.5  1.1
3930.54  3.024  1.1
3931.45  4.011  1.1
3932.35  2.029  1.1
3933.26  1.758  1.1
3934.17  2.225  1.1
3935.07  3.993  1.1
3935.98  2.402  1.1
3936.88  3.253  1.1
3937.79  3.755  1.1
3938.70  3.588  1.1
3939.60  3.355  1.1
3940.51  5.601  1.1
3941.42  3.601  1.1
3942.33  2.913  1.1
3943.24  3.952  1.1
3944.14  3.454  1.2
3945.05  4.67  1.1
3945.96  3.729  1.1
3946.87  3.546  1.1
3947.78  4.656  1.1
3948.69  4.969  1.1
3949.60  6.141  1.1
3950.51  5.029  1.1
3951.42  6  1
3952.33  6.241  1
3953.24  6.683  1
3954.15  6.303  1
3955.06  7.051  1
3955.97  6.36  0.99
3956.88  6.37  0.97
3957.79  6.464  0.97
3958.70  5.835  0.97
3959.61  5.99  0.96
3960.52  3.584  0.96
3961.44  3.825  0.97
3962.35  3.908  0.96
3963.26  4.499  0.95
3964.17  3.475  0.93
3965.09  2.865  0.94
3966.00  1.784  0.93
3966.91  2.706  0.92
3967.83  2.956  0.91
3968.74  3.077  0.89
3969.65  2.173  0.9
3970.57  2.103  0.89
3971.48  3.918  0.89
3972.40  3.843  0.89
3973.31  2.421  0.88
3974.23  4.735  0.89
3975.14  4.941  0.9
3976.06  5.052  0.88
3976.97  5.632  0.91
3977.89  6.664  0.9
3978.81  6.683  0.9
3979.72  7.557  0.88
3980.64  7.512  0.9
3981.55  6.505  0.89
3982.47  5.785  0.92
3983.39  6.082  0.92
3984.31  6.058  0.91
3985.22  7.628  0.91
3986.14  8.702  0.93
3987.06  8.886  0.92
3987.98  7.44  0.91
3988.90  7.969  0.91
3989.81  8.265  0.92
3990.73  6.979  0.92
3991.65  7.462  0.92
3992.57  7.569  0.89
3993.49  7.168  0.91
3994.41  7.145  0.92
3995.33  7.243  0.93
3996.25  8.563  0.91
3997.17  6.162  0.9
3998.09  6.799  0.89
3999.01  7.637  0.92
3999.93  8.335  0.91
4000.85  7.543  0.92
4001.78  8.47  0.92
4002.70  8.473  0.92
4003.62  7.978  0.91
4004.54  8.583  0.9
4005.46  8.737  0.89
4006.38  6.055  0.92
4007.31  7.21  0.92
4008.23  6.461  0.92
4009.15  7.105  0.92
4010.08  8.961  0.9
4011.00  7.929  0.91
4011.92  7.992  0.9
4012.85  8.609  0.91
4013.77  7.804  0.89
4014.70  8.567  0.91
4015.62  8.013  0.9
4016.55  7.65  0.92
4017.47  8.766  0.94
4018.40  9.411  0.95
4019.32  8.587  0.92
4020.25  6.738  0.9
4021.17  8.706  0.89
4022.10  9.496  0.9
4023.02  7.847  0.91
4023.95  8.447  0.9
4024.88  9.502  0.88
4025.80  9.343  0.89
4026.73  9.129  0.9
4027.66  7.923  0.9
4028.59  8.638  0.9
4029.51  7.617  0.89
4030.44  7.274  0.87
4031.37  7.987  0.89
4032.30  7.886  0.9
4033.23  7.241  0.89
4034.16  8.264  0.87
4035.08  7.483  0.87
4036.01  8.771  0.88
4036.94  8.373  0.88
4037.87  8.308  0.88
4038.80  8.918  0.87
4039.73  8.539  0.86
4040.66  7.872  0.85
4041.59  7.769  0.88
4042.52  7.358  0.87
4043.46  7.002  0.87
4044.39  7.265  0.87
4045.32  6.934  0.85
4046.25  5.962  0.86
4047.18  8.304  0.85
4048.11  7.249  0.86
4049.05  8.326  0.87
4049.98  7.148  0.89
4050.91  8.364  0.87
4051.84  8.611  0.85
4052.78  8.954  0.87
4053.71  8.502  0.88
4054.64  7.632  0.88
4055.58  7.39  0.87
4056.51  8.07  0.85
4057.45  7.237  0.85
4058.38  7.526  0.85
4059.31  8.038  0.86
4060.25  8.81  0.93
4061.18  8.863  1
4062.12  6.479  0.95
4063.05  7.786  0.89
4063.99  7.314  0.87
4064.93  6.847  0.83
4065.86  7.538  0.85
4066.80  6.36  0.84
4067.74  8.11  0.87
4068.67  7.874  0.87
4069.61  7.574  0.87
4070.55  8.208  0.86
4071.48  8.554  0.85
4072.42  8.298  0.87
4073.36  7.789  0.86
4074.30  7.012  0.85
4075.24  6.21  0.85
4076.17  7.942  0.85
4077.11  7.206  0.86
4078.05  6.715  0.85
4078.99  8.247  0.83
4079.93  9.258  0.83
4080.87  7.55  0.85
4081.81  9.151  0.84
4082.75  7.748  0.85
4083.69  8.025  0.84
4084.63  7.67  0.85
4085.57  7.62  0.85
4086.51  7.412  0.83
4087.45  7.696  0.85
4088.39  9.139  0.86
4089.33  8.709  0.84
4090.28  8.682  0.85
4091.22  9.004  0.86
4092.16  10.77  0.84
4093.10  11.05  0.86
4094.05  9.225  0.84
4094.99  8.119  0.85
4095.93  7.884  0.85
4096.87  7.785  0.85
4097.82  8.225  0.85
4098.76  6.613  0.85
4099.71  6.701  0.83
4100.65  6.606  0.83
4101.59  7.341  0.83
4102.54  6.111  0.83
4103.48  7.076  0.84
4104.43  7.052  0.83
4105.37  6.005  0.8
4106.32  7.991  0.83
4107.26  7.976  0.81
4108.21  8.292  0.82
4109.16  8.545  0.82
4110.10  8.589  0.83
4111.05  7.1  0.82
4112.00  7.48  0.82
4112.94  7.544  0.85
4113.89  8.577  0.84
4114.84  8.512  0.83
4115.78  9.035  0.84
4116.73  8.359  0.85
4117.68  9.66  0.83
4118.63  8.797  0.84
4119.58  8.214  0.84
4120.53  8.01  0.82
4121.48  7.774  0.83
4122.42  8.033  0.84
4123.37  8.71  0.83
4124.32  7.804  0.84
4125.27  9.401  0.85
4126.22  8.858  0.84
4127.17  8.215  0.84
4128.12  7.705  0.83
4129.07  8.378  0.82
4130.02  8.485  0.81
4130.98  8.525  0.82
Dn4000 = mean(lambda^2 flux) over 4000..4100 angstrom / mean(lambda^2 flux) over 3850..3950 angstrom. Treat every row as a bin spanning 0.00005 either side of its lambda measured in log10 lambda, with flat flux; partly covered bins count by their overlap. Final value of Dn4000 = 1.8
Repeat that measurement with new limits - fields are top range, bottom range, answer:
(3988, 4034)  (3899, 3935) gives 1.63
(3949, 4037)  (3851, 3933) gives 1.42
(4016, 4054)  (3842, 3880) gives 1.94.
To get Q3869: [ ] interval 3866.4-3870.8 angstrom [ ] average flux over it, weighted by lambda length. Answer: 4.54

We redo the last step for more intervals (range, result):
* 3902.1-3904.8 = 5.12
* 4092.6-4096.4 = 9.09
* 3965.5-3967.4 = 2.27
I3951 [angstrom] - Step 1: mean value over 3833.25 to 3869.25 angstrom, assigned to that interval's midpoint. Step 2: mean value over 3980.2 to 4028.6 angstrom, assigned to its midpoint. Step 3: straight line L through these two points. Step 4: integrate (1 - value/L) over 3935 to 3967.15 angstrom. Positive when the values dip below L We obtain 9.87 angstrom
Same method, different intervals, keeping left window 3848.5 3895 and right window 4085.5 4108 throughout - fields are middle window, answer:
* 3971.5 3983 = 1.3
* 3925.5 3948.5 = 8.5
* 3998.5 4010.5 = -2.1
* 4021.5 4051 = -3.9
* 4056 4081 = -0.4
